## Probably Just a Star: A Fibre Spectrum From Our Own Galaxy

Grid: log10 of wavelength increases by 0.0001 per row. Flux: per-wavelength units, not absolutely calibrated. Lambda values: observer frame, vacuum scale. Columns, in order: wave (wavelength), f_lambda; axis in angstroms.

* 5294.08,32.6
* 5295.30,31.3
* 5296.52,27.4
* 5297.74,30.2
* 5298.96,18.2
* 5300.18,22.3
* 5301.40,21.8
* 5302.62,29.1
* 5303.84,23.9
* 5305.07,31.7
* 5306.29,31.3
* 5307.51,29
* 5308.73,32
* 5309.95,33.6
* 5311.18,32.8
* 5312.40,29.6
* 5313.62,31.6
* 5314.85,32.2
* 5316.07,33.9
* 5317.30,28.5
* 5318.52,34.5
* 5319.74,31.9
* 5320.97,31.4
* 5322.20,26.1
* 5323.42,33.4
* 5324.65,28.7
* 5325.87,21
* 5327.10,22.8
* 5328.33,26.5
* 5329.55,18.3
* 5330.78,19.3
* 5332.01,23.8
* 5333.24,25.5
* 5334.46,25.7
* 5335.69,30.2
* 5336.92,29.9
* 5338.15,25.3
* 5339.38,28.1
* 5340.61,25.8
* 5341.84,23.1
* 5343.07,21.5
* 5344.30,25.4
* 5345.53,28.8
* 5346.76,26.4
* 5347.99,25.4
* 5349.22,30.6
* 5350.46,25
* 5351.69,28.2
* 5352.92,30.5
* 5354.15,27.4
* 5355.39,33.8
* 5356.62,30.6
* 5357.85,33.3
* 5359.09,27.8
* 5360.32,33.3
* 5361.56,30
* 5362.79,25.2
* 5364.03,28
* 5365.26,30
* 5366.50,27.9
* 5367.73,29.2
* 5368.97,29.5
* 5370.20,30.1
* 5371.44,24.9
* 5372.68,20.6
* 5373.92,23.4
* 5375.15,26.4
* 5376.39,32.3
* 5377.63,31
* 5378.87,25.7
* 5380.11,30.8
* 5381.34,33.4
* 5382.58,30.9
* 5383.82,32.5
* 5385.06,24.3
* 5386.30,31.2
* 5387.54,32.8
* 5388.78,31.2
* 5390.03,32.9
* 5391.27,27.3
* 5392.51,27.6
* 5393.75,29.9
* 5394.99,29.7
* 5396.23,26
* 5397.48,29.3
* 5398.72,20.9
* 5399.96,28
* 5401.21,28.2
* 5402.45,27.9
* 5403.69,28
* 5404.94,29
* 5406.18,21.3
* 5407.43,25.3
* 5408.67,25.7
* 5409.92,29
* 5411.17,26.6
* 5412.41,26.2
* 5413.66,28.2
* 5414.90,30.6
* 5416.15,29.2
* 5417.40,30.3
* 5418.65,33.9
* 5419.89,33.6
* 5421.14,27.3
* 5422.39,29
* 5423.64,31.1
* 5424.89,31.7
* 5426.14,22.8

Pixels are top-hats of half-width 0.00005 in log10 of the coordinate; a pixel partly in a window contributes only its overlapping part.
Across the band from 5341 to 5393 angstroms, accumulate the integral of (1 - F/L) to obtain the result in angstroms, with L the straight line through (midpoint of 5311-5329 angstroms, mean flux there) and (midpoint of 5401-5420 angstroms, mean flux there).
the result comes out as 0.5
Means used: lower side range 29.6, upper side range 28.2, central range 28.6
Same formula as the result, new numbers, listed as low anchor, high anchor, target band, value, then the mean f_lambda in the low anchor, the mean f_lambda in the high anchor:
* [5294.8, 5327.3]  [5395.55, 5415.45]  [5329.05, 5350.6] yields 2.1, 29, 26.9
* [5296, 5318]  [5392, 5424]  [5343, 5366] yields -0.1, 28.9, 28.1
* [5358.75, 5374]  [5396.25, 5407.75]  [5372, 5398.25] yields -1.8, 27.8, 26.4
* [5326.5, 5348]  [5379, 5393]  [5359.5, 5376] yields 0.4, 25.1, 30.3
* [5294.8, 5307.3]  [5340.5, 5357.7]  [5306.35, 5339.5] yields -1.6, 26.7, 27.5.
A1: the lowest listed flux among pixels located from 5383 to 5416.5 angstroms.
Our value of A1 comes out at 20.9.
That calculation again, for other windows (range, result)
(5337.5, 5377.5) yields 20.6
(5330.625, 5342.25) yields 19.3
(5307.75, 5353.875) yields 18.3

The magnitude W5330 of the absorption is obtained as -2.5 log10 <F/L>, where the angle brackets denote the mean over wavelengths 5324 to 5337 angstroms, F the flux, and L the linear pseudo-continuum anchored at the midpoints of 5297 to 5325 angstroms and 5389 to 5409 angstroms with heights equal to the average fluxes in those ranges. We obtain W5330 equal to 0.18 mag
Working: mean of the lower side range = 29.5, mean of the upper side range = 27.4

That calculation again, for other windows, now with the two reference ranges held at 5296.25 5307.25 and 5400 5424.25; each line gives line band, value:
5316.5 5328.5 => -0.08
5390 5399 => 0.01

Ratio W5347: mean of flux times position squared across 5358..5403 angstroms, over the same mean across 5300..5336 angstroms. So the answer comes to 1.04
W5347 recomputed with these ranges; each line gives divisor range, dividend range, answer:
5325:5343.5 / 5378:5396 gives 1.24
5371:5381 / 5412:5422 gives 1.12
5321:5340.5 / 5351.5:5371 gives 1.16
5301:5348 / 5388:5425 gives 1.06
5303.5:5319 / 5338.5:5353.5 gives 0.86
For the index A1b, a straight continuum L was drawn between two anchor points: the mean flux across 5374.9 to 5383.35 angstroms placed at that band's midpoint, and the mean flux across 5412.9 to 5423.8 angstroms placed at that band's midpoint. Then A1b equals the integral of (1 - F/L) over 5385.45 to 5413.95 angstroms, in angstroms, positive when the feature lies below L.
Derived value 2.25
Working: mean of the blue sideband 30.3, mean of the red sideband 30.3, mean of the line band 27.9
